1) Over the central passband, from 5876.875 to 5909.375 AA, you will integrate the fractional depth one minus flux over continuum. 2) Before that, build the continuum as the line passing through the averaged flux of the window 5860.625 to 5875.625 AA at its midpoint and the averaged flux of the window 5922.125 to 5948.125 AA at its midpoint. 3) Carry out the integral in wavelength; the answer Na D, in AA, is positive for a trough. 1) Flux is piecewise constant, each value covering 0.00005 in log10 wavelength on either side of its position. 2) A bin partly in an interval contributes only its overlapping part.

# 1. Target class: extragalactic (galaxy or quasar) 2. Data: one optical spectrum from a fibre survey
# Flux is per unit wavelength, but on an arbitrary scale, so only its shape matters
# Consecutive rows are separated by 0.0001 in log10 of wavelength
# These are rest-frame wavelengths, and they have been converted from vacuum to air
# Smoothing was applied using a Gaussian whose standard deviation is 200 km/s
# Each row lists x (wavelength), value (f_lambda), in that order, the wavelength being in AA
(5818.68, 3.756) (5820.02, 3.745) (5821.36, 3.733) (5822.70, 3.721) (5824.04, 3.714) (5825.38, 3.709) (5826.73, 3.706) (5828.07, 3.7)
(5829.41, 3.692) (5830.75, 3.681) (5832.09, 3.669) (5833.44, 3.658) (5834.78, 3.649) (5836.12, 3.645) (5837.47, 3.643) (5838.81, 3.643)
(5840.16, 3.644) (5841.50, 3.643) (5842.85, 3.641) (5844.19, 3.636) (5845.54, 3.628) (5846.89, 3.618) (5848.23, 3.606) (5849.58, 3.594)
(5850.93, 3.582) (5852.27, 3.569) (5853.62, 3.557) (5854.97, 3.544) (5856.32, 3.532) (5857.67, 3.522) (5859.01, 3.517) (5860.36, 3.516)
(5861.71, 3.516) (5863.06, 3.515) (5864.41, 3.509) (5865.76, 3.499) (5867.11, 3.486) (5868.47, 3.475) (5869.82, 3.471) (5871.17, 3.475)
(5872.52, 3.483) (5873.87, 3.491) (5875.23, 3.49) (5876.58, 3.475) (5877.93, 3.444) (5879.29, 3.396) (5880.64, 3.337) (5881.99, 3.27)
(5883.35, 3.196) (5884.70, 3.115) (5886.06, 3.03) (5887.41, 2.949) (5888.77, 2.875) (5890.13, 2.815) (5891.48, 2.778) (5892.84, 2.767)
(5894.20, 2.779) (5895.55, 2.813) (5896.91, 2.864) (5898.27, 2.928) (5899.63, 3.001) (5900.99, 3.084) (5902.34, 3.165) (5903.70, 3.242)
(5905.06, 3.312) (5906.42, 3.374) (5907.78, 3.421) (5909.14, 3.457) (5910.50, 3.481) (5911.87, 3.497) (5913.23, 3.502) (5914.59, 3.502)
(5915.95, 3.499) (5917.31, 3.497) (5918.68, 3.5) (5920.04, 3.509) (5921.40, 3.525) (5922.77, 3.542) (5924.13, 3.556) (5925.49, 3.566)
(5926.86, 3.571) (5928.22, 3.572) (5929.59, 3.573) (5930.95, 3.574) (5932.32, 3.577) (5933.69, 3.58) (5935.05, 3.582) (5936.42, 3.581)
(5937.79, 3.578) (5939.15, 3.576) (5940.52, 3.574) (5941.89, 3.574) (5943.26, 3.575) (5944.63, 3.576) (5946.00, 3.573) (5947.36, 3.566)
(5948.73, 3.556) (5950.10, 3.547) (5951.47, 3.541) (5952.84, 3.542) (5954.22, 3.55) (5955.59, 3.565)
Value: 3.9 AA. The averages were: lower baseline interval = 3.49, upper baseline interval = 3.57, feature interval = 3.1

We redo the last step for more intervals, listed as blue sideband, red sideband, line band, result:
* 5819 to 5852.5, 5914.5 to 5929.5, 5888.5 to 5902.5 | 2.7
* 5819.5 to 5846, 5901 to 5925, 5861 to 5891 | 1.9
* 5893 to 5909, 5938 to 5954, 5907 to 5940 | -2.1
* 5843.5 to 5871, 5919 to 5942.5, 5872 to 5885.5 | 0.7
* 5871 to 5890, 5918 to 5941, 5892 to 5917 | 1.5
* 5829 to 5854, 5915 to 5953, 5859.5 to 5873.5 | 0.5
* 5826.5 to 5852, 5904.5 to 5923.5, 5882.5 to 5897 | 2.5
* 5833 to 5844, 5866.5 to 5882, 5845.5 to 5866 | 0.0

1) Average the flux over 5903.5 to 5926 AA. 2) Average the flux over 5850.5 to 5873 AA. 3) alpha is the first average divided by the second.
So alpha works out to 0.99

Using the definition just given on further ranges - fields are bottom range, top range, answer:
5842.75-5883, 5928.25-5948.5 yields 1.02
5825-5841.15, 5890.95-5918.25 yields 0.87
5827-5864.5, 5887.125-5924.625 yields 0.89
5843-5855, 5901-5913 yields 0.93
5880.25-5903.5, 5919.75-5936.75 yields 1.19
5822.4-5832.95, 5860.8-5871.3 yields 0.95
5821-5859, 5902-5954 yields 0.97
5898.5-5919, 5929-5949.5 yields 1.07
